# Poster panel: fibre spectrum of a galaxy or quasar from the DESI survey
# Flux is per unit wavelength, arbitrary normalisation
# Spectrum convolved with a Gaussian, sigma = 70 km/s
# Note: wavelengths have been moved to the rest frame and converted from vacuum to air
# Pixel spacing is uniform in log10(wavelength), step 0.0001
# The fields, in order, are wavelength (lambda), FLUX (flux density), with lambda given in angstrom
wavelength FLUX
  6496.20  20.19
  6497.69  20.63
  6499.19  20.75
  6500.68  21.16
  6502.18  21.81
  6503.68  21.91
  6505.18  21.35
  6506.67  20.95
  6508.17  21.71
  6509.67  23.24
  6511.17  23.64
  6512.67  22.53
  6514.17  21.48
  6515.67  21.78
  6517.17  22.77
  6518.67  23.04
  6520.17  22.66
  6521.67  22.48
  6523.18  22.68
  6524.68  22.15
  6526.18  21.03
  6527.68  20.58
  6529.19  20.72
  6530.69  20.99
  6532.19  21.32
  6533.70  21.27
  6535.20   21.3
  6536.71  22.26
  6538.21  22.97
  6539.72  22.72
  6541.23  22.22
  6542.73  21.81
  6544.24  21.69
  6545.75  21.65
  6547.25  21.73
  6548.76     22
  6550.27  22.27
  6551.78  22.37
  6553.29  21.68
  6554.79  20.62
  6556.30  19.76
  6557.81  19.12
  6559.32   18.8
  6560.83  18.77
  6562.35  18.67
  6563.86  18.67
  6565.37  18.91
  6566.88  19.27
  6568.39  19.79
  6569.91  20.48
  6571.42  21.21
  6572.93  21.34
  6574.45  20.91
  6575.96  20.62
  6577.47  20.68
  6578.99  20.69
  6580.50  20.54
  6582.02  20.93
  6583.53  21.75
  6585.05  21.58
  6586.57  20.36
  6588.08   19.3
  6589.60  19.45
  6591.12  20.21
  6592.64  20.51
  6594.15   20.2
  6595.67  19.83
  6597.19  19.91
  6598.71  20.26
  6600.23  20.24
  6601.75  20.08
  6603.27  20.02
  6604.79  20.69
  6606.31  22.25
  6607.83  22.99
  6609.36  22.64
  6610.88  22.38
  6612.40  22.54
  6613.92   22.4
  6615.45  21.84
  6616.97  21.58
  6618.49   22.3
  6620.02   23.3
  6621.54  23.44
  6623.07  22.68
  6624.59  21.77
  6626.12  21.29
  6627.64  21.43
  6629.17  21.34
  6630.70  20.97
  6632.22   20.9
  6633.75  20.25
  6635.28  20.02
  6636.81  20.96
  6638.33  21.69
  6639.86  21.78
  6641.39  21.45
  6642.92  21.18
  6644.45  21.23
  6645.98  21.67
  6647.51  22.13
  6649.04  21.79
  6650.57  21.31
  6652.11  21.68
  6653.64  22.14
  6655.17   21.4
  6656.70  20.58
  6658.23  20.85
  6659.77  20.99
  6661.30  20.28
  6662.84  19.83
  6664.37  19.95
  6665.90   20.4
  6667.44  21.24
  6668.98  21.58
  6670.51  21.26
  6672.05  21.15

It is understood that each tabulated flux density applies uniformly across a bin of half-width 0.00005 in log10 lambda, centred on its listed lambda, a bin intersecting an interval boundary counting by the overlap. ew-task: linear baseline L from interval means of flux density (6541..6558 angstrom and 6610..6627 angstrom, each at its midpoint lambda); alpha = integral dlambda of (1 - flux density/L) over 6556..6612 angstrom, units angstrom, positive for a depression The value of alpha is 3.9 angstrom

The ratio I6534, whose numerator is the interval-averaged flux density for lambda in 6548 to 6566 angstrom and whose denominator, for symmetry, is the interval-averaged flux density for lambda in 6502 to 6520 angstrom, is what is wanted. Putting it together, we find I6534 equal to 0.91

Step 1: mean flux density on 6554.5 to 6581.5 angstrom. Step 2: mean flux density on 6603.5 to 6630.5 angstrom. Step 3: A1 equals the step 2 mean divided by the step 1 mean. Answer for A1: 1.1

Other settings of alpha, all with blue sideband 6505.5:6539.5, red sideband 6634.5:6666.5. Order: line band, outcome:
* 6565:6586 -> 0.9 angstrom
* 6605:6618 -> -0.5 angstrom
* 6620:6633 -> -0.3 angstrom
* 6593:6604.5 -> 0.7 angstrom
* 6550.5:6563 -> 1.0 angstrom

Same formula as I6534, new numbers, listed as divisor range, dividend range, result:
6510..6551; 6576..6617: 0.95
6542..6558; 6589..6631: 1.00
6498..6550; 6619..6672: 0.97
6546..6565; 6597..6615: 1.05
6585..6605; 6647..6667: 1.04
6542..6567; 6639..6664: 1.04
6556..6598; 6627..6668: 1.05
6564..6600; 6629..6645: 1.03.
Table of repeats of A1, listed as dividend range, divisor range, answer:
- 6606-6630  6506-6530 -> 1.01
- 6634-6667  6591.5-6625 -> 0.98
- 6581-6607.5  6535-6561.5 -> 0.96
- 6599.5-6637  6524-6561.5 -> 1.02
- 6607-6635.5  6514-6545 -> 1.00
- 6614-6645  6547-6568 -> 1.07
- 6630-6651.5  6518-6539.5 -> 0.97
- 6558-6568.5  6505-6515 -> 0.85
